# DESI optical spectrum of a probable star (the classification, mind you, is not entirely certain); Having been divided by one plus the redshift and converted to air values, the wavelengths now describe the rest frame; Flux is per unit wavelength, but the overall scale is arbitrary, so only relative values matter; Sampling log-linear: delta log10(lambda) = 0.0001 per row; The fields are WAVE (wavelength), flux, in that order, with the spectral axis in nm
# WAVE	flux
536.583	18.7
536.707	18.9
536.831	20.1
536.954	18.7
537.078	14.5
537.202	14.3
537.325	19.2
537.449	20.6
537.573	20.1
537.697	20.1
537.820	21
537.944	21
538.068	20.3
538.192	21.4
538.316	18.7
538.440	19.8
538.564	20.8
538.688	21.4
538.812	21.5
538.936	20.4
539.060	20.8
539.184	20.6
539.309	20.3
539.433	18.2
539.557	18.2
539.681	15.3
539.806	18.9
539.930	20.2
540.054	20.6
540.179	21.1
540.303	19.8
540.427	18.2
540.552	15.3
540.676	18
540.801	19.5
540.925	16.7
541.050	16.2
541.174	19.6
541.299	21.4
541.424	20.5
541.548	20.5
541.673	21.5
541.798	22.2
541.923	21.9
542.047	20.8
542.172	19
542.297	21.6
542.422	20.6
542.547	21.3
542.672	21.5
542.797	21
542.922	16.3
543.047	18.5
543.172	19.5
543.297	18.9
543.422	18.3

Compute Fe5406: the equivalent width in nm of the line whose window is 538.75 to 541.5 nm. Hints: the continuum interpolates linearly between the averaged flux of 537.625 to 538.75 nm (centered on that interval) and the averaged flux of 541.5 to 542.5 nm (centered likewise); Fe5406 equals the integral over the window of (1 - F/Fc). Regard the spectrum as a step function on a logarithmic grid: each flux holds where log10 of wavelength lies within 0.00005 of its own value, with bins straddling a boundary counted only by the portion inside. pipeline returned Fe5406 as 0.21 nm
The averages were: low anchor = 20.5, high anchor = 21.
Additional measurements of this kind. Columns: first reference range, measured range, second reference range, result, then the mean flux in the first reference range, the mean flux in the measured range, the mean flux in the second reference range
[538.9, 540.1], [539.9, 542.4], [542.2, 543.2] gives -0.01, 19.3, 19.7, 20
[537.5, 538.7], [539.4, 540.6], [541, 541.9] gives 0.10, 20.4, 18.6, 20.4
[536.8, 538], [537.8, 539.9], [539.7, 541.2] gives -0.13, 18.9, 19.9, 18.6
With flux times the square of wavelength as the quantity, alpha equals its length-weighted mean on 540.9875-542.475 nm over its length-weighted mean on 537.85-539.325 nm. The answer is 1.0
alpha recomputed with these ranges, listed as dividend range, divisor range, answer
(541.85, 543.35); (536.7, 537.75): 1.11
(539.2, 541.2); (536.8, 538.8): 0.96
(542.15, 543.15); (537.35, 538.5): 1.00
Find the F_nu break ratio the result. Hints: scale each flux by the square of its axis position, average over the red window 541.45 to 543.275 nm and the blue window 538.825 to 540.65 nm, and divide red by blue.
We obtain 1.1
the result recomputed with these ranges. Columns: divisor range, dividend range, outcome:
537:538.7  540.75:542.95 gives 1.05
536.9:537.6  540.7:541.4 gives 1.07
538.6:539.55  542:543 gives 1.01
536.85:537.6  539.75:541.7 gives 1.09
